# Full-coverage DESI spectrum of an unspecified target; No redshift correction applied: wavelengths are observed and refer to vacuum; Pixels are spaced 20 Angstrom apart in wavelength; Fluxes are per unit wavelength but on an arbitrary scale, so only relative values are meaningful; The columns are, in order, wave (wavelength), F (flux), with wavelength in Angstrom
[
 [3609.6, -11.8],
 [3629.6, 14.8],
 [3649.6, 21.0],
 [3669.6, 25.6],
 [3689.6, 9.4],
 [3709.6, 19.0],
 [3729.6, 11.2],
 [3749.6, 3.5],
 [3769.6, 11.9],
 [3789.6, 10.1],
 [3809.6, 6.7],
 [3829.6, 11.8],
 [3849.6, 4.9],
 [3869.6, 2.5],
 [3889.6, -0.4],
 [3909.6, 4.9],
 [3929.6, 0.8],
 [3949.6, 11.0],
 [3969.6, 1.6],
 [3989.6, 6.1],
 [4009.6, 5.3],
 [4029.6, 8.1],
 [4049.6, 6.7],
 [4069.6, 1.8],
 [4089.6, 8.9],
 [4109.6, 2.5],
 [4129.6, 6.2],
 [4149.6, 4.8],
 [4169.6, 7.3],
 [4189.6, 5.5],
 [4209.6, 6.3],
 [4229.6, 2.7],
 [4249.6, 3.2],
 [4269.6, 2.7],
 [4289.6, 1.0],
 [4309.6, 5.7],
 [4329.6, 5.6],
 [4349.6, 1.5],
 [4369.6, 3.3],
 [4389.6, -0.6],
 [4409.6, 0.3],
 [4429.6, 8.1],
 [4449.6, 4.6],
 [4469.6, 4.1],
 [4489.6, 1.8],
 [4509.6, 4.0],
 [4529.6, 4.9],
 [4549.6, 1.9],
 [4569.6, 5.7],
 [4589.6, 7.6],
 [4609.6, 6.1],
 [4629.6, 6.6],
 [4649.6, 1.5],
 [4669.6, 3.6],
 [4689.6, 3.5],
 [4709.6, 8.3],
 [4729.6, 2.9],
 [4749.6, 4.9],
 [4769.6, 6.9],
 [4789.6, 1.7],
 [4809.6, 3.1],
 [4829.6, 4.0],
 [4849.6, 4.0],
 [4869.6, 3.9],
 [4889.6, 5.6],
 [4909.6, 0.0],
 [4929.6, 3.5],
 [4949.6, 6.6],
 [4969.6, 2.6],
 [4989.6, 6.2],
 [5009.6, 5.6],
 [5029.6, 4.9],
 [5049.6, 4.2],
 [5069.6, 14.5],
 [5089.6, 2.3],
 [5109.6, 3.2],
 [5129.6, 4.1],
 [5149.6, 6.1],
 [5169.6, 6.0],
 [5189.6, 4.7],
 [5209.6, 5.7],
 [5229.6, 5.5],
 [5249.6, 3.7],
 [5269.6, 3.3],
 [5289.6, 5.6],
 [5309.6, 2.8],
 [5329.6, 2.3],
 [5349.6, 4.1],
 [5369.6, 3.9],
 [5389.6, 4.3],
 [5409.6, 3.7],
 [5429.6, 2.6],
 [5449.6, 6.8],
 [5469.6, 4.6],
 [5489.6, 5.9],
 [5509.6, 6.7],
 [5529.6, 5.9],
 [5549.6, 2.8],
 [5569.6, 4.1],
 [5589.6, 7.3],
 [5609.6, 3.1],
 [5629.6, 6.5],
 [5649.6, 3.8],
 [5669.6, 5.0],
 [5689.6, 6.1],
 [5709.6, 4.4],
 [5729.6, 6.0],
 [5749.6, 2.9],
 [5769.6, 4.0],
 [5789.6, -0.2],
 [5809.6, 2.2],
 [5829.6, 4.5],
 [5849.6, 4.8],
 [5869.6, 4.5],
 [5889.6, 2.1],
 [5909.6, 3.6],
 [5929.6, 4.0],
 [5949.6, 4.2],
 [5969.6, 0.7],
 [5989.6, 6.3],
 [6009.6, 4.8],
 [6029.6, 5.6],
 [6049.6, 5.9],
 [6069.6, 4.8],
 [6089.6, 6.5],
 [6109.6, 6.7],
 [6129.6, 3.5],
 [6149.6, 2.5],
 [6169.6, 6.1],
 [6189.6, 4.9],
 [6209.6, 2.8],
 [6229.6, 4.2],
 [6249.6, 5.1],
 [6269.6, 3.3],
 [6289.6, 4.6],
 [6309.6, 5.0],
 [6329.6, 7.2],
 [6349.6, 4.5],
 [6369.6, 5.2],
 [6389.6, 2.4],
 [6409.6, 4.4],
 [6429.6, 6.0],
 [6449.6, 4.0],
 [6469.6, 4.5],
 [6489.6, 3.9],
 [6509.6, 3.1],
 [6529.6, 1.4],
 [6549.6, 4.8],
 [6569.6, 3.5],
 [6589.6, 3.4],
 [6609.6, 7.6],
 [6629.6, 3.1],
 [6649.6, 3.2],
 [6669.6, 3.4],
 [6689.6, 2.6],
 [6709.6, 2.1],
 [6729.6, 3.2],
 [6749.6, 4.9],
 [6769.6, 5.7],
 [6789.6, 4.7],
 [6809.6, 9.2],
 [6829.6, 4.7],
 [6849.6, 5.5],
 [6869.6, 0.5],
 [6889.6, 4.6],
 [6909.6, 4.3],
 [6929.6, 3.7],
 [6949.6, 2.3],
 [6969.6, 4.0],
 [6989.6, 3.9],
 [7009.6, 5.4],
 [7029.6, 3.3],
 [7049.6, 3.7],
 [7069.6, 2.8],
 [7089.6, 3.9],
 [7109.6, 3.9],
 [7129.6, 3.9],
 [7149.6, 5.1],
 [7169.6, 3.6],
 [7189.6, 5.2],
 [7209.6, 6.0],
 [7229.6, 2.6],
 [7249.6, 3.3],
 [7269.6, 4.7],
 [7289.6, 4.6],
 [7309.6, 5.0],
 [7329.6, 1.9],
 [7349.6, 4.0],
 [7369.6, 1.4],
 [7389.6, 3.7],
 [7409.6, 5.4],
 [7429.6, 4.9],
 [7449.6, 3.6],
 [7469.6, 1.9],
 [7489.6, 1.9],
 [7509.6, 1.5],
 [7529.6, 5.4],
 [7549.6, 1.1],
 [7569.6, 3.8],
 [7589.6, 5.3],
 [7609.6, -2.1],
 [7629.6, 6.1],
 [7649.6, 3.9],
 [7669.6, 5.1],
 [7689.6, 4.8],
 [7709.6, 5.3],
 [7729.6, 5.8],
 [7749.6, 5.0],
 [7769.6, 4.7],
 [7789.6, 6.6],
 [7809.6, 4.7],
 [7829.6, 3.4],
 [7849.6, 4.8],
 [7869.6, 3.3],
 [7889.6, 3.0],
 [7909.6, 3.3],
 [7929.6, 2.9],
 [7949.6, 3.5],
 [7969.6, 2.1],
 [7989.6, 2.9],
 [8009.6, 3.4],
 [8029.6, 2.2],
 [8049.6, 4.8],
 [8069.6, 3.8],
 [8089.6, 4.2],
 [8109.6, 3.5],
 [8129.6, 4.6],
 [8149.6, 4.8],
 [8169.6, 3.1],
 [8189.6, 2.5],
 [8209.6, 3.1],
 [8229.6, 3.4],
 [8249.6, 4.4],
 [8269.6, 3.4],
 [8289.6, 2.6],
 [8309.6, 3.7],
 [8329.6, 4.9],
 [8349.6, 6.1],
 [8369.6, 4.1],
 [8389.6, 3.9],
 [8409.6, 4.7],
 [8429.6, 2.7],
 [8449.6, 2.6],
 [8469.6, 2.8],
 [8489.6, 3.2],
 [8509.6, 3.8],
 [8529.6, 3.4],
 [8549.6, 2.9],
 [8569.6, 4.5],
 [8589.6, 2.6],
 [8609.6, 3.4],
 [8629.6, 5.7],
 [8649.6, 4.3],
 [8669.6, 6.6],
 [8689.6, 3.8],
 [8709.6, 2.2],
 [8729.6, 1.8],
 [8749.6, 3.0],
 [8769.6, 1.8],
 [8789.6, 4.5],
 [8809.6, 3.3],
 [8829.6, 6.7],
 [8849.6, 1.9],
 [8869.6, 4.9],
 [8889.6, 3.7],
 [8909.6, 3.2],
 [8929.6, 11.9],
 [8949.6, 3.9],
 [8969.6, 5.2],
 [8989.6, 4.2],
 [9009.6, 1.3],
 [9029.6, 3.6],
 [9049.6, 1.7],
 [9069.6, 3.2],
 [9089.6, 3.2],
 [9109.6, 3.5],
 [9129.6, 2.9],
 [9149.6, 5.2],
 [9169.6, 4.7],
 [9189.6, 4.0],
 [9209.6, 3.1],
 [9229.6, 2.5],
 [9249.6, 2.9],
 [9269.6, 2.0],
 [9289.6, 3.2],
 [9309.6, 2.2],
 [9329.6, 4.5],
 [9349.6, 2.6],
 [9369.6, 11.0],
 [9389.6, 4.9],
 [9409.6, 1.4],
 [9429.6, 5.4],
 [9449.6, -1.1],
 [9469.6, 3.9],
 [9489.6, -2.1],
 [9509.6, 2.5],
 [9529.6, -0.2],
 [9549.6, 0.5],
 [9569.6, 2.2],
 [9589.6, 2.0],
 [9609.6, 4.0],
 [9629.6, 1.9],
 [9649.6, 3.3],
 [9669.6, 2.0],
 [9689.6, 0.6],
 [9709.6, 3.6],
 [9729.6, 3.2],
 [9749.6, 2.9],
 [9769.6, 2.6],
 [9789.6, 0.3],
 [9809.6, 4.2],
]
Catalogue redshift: 0.36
